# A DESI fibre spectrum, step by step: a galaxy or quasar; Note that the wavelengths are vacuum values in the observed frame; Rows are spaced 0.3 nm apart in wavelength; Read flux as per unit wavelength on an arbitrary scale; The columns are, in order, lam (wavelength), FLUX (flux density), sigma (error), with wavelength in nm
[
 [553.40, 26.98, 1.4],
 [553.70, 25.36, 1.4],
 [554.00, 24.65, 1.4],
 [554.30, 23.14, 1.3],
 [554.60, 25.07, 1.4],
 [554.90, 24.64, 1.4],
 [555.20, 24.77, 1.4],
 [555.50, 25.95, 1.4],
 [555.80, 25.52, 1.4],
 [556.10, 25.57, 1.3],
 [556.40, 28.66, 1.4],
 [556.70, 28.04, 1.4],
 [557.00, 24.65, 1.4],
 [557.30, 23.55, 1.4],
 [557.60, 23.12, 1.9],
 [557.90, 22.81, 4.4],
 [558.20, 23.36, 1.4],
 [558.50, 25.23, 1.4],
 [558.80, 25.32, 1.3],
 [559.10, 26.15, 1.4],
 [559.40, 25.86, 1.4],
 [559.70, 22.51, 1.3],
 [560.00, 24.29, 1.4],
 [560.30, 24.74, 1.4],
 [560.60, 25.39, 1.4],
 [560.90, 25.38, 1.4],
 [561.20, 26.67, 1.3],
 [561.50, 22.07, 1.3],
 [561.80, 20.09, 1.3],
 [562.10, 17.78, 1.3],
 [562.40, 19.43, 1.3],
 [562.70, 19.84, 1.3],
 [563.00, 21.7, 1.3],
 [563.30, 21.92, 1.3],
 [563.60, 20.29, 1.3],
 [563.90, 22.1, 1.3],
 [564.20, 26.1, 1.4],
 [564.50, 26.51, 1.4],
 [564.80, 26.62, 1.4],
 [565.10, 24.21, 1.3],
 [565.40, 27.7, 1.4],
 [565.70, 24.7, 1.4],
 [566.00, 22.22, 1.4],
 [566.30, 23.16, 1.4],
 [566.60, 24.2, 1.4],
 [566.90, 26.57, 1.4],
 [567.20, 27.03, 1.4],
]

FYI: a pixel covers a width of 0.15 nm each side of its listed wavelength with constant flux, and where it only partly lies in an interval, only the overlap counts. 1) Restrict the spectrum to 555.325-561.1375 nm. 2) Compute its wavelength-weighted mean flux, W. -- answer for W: 25.1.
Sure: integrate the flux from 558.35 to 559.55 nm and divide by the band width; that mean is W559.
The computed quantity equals 25.6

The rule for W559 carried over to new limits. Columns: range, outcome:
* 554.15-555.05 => 24.3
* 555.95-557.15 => 26.7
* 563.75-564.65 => 24.9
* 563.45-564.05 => 21.2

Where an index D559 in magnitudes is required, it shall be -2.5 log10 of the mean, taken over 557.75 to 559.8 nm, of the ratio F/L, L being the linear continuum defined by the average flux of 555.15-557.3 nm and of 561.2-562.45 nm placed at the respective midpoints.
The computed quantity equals -0.04 mag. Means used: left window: 26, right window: 20.7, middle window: 24.5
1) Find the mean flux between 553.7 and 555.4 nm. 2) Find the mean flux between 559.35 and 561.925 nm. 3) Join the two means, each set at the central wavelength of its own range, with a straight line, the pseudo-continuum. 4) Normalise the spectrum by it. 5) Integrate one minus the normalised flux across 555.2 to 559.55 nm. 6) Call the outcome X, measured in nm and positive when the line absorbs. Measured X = -0.162 nm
